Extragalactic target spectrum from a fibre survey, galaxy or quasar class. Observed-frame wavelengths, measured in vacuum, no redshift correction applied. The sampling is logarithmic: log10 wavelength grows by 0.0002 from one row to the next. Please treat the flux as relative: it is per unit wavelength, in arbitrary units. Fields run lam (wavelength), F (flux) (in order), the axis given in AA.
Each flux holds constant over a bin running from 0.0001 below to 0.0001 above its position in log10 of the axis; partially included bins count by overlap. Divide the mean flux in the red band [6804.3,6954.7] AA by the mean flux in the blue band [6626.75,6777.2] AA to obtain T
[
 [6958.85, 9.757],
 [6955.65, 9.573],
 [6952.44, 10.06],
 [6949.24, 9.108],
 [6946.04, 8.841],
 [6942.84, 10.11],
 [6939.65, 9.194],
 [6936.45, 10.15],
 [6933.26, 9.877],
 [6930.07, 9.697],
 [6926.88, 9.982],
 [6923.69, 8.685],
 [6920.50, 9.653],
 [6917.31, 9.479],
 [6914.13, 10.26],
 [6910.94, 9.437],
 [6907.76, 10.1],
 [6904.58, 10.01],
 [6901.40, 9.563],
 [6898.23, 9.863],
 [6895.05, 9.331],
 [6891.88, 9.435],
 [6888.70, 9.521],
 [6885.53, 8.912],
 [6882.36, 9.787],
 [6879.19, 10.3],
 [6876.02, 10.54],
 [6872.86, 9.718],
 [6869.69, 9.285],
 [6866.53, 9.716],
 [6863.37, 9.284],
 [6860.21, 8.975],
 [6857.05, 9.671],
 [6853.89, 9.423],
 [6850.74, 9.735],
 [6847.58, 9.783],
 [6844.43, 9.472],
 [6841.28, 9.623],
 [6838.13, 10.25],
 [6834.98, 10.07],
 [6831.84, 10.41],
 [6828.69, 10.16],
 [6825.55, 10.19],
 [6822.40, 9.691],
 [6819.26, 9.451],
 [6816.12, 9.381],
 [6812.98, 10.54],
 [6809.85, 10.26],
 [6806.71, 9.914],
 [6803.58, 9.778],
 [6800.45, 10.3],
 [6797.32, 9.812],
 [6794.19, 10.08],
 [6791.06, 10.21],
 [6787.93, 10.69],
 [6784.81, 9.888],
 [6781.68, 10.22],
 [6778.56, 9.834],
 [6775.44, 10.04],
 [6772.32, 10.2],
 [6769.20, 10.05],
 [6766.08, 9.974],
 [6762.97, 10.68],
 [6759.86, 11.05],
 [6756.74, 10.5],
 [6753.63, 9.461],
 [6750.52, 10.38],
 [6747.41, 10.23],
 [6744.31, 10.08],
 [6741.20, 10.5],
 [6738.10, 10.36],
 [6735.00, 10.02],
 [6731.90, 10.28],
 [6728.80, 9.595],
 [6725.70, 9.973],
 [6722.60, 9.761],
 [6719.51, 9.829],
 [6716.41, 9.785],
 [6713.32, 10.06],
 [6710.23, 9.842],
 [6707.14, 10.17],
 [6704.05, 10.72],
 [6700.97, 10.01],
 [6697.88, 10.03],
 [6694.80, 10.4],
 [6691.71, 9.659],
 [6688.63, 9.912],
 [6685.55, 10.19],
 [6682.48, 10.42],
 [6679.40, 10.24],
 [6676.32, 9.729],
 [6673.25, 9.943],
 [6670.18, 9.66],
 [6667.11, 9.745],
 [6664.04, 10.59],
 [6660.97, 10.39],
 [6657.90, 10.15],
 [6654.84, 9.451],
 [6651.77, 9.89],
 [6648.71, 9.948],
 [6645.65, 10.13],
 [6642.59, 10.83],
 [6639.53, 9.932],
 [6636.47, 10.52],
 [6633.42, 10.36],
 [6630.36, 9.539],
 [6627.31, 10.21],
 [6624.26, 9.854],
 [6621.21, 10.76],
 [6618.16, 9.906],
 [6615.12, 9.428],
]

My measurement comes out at 0.96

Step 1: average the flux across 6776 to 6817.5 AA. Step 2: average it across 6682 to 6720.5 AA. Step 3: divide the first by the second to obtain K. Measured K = 1.0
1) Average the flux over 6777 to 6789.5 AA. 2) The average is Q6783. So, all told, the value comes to 10.2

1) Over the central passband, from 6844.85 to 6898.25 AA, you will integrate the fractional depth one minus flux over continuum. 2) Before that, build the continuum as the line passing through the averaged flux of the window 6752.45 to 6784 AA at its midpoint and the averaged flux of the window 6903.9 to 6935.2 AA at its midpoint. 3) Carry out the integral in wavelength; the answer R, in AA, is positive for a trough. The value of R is 1.5 AA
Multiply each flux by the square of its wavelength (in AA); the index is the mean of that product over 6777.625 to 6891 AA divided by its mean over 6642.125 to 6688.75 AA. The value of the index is 1.03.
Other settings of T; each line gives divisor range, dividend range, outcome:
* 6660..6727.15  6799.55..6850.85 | 0.99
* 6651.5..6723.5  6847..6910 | 0.96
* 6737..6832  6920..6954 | 0.95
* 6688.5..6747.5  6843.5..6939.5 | 0.96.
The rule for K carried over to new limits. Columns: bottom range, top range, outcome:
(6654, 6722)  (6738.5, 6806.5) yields 1.01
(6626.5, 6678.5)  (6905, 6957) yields 0.96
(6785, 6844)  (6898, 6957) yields 0.96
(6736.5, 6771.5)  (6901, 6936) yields 0.94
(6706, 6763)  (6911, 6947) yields 0.95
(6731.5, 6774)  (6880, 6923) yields 0.94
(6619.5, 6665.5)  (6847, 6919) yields 0.95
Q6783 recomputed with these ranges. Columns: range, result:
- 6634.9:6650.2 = 10.3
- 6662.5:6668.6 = 10.2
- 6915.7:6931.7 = 9.5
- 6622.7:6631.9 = 9.87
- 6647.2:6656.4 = 9.77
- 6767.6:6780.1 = 10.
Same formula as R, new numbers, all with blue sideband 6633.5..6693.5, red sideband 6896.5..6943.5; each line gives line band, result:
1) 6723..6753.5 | -0.4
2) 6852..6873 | 0.8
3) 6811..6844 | -0.4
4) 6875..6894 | 0.1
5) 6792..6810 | -0.2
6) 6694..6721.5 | -0.2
